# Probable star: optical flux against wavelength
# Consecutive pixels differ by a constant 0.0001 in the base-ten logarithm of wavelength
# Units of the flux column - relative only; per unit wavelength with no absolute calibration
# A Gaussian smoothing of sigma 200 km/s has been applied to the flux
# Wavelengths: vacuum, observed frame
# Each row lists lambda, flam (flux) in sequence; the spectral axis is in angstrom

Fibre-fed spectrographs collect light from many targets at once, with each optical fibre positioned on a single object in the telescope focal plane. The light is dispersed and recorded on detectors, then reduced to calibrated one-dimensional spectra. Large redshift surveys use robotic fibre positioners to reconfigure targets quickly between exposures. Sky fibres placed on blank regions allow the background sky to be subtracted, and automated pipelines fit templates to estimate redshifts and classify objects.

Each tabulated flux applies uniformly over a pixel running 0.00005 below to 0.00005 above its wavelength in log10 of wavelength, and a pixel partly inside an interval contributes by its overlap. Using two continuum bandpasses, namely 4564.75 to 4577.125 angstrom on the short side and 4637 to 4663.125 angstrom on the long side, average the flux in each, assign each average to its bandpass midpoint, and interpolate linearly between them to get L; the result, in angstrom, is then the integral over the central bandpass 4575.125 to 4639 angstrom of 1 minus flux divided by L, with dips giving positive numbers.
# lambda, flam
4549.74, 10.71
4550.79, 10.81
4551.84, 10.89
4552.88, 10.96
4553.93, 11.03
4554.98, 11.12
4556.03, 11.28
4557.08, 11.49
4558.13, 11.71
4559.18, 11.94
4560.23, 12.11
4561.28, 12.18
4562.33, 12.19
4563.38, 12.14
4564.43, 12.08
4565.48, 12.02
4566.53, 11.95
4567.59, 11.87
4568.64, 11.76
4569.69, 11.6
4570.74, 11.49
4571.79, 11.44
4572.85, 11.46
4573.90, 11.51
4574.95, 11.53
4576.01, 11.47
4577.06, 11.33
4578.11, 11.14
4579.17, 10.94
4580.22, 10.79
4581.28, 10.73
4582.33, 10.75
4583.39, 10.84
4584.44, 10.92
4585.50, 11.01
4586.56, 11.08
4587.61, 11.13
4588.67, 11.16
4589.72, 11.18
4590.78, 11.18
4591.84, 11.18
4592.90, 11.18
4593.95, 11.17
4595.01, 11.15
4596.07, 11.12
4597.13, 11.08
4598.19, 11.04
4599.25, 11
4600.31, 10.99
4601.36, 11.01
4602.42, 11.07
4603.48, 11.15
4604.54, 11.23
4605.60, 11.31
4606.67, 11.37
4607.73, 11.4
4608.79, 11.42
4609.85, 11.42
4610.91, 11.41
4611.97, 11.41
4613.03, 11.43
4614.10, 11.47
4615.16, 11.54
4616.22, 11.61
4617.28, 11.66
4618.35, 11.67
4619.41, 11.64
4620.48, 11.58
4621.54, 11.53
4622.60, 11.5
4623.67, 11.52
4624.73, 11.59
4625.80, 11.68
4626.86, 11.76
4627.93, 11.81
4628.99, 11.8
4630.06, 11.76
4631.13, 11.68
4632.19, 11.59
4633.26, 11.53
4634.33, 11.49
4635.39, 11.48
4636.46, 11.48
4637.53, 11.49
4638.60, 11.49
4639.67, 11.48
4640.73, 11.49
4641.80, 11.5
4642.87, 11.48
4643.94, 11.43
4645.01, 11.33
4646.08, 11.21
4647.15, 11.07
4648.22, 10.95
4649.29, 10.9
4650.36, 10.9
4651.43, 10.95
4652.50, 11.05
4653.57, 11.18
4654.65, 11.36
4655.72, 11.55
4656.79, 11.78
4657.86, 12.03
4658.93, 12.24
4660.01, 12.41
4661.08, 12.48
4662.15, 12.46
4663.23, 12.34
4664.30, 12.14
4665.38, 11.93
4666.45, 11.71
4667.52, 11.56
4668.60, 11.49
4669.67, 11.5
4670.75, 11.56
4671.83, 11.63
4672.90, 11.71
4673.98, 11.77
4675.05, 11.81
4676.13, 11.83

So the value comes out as 1.4 angstrom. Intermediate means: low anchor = 11.6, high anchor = 11.5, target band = 11.3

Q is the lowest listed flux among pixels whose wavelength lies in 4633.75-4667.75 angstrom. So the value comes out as 10.9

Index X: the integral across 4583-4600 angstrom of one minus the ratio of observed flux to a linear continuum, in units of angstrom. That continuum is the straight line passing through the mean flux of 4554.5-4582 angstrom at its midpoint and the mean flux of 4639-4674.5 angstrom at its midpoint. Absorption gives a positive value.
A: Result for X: 0.7 angstrom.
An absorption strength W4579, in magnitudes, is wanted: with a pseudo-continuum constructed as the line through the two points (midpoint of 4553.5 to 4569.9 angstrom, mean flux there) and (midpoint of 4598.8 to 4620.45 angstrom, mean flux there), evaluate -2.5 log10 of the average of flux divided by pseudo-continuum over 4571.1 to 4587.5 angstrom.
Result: 0.05 mag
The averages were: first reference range 11.8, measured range 11.1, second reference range 11.4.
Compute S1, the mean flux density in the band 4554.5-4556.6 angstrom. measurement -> 11.2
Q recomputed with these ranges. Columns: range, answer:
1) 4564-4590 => 10.73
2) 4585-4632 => 10.99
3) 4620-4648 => 11.07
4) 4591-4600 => 11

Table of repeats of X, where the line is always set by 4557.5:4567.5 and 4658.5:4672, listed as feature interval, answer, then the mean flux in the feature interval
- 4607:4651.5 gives 1.9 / 11.5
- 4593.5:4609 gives 1.1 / 11.2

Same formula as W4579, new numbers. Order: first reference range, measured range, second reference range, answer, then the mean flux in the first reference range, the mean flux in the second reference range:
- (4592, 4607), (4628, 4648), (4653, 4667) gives 0.02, 11.1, 12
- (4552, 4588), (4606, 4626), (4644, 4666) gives 0.00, 11.4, 11.6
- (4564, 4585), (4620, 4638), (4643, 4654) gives -0.04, 11.4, 11.1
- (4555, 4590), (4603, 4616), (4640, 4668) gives 0.01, 11.5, 11.6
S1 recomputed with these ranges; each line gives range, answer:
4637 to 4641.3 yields 11.5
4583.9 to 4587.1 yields 11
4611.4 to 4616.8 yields 11.5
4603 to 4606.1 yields 11.2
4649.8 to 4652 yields 10.9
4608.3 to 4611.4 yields 11.4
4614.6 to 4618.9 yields 11.6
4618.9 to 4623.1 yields 11.6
